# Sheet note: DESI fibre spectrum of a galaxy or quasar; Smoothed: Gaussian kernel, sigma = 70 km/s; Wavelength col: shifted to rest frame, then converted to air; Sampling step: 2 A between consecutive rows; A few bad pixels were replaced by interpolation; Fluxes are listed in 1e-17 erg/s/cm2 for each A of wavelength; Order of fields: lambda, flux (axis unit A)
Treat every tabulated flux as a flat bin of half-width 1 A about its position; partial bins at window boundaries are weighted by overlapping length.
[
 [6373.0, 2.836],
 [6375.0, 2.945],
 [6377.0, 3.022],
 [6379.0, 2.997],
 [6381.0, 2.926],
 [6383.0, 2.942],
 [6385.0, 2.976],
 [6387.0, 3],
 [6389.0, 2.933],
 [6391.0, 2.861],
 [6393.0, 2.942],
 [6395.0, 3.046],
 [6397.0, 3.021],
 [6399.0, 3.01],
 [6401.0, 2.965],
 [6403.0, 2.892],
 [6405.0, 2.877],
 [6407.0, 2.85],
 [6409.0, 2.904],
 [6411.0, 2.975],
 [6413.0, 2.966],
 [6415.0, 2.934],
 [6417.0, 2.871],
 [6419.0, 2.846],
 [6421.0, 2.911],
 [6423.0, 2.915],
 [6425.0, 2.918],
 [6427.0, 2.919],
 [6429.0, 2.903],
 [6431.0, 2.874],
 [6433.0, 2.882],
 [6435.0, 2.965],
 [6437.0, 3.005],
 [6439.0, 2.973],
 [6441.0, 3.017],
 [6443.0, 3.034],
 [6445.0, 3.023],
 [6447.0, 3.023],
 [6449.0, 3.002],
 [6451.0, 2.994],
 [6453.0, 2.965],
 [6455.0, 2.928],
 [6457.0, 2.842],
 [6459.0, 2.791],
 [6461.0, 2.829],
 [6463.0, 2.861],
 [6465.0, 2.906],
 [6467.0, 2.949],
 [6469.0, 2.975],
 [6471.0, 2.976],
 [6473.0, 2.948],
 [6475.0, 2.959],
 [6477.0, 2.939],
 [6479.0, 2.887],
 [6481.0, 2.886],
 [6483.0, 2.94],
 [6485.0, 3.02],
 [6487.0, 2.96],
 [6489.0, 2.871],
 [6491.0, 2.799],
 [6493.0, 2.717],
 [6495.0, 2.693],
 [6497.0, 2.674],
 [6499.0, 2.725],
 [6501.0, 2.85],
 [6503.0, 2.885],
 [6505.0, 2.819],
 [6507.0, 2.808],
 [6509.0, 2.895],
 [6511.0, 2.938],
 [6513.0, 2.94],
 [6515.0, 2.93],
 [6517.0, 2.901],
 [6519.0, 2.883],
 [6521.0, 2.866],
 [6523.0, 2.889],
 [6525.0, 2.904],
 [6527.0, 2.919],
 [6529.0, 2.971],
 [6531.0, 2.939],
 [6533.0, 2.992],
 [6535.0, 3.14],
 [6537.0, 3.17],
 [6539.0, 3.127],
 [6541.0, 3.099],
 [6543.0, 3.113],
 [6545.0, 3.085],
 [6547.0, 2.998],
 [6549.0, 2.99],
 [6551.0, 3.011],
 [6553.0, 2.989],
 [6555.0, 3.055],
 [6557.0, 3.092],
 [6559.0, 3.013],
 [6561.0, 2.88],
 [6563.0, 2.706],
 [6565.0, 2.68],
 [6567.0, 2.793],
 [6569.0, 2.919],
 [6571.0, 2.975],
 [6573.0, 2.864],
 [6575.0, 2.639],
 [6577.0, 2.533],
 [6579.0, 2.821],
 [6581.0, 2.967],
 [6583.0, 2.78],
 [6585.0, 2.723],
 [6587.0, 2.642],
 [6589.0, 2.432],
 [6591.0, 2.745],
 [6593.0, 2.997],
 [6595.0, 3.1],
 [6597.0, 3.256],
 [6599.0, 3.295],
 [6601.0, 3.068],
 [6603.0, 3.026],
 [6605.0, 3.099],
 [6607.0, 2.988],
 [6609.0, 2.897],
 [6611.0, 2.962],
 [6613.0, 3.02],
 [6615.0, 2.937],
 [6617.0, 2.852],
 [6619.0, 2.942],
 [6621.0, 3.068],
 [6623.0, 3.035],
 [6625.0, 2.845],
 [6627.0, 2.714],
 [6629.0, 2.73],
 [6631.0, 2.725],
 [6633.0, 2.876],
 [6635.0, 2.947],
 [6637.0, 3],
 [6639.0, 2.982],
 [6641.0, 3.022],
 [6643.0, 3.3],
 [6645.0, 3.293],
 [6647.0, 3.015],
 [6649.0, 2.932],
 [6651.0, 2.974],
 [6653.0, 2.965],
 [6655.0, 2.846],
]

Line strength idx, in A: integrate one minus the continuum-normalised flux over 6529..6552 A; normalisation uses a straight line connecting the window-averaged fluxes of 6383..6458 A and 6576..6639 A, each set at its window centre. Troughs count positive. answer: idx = -1.1 A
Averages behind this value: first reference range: 2.94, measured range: 3.06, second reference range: 2.91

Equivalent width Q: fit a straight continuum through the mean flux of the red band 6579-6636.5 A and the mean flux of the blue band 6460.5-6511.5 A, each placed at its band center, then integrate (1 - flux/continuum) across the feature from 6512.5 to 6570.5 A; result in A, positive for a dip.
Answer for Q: -1.5 A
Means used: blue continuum 2.87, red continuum 2.92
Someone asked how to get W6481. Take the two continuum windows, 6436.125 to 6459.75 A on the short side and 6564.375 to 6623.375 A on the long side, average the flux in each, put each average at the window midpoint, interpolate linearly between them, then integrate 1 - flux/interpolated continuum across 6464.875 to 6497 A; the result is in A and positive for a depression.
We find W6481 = 0.6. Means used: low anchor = 2.97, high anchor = 2.9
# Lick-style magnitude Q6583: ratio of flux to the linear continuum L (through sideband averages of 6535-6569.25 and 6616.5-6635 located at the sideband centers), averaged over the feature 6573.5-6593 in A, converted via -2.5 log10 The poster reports 0.085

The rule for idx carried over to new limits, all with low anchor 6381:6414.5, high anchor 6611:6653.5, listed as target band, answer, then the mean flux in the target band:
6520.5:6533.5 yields 0.1 A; 2.93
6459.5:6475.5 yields 0.2 A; 2.92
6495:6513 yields 0.8 A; 2.82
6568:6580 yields 0.7 A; 2.79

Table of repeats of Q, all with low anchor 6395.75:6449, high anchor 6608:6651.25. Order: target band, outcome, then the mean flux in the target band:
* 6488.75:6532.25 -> 1.4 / 2.86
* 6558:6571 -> 0.5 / 2.84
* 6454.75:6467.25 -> 0.3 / 2.86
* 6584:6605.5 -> 0.1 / 2.94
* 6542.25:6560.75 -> -0.5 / 3.03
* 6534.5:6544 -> -0.6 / 3.13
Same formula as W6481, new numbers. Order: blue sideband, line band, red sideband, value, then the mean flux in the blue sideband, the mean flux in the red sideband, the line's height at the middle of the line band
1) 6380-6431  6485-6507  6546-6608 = 0.81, 2.93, 2.91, 2.92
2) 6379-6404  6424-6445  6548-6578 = -0.09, 2.96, 2.88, 2.94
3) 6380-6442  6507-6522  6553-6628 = 0.08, 2.94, 2.9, 2.92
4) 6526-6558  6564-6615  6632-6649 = 2.60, 3.04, 3.05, 3.05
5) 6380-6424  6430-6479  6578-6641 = -0.20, 2.93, 2.92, 2.93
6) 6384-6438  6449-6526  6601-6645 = 1.52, 2.93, 2.96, 2.94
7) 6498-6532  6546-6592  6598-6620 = 1.84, 2.89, 3.01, 2.96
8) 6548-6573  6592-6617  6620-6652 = -0.83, 2.92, 2.97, 2.95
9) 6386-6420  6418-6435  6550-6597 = 0.13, 2.93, 2.85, 2.92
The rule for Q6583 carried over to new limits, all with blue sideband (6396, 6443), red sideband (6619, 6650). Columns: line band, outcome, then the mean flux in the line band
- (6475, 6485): 0.005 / 2.93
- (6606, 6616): 0.000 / 2.96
